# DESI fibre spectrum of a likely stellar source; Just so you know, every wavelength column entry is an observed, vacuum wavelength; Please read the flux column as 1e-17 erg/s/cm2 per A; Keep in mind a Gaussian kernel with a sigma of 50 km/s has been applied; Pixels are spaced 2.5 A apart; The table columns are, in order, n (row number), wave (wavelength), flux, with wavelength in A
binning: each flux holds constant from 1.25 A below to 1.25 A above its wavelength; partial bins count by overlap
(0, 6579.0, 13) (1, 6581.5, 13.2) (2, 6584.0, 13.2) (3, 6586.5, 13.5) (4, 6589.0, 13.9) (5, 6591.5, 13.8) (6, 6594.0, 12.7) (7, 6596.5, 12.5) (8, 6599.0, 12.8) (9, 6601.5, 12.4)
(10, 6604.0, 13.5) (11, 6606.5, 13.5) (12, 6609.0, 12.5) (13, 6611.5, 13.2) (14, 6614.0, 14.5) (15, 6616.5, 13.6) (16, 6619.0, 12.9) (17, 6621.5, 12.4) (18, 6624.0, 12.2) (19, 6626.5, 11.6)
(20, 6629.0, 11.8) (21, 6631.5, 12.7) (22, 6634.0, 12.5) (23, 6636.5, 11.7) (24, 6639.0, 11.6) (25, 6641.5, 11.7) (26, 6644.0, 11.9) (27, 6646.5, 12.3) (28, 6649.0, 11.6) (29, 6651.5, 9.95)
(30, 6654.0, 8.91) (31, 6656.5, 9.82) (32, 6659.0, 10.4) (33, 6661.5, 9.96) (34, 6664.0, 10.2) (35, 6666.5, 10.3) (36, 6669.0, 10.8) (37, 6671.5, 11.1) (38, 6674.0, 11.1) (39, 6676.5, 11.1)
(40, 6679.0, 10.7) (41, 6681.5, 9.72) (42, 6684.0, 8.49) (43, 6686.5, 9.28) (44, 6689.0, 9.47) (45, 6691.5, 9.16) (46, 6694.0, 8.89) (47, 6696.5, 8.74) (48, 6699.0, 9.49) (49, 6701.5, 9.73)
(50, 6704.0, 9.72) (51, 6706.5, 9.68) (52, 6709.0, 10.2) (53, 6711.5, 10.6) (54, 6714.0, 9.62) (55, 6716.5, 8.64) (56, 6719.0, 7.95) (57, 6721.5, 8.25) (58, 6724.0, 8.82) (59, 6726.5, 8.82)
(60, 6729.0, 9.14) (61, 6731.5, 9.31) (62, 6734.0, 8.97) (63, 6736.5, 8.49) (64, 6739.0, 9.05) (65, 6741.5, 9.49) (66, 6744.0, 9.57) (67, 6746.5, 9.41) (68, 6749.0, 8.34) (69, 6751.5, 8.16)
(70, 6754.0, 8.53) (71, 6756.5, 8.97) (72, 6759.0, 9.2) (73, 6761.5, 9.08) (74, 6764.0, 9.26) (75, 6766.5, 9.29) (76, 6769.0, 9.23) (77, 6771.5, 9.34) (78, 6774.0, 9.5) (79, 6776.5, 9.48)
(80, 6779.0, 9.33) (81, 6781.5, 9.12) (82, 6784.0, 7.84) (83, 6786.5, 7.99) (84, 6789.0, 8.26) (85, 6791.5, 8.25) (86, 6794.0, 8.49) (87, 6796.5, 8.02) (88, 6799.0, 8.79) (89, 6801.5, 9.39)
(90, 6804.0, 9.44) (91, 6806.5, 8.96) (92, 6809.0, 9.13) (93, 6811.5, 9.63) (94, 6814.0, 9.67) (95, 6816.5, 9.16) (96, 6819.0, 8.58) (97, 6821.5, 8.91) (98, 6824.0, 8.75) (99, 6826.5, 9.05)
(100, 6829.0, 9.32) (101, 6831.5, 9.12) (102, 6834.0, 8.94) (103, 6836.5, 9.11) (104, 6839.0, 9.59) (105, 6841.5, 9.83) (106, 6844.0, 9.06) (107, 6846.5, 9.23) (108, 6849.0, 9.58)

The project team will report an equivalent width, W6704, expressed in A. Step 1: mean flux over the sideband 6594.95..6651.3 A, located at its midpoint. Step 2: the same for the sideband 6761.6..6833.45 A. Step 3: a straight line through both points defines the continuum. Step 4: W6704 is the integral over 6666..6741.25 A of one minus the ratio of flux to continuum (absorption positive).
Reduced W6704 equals 9.4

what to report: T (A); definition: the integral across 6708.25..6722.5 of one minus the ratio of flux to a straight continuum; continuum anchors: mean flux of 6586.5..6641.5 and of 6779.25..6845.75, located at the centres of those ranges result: 2.15 A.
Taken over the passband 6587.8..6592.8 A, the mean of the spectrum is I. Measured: 13.8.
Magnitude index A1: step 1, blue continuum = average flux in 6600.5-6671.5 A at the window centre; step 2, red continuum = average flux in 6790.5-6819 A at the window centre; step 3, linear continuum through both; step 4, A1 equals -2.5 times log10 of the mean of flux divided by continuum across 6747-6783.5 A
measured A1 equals 0.07 mag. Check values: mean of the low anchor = 11.8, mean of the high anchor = 8.98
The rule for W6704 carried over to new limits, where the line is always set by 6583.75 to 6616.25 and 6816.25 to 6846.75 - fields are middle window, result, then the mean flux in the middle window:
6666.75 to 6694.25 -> 4.15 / 10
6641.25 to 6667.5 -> 3.59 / 10.6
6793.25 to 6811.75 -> 1.29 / 8.96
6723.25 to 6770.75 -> 7.19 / 9.01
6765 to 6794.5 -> 3.50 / 8.86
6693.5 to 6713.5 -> 3.05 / 9.66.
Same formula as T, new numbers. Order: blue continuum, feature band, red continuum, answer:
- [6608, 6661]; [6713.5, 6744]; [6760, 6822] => 3.7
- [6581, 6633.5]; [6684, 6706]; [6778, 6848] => 3.9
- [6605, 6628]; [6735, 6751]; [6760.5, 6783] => 1.5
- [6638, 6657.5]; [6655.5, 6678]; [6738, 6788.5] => 0.2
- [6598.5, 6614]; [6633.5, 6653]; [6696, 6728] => 0.3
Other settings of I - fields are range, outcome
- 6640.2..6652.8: 11.5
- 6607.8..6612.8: 12.9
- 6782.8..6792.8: 8.09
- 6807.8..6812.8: 9.39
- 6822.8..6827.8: 8.91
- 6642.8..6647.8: 12.1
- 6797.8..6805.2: 9.21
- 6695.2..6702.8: 9.32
